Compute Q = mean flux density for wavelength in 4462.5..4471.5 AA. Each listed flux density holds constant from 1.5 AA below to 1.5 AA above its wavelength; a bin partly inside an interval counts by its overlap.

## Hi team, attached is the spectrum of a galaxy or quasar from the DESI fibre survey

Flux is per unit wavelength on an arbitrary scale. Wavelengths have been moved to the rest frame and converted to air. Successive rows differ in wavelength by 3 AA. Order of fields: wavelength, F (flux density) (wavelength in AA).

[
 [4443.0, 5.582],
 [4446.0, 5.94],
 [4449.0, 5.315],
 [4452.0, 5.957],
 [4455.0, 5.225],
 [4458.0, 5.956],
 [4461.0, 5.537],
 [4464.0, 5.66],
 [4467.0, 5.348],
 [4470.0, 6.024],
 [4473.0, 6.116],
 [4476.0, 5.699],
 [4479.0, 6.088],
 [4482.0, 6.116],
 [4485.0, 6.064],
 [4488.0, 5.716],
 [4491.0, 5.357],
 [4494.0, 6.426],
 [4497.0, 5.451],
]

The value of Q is 5.68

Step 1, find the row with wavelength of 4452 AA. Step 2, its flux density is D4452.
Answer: 5.957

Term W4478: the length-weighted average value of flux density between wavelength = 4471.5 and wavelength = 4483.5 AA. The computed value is 6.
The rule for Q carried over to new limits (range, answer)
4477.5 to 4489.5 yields 6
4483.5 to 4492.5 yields 5.71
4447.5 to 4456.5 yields 5.5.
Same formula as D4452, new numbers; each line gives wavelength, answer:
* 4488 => 5.716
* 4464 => 5.66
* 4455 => 5.225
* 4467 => 5.348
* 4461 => 5.537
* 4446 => 5.94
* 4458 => 5.956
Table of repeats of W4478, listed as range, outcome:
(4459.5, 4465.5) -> 5.6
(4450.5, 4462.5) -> 5.67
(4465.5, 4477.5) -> 5.8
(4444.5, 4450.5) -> 5.63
